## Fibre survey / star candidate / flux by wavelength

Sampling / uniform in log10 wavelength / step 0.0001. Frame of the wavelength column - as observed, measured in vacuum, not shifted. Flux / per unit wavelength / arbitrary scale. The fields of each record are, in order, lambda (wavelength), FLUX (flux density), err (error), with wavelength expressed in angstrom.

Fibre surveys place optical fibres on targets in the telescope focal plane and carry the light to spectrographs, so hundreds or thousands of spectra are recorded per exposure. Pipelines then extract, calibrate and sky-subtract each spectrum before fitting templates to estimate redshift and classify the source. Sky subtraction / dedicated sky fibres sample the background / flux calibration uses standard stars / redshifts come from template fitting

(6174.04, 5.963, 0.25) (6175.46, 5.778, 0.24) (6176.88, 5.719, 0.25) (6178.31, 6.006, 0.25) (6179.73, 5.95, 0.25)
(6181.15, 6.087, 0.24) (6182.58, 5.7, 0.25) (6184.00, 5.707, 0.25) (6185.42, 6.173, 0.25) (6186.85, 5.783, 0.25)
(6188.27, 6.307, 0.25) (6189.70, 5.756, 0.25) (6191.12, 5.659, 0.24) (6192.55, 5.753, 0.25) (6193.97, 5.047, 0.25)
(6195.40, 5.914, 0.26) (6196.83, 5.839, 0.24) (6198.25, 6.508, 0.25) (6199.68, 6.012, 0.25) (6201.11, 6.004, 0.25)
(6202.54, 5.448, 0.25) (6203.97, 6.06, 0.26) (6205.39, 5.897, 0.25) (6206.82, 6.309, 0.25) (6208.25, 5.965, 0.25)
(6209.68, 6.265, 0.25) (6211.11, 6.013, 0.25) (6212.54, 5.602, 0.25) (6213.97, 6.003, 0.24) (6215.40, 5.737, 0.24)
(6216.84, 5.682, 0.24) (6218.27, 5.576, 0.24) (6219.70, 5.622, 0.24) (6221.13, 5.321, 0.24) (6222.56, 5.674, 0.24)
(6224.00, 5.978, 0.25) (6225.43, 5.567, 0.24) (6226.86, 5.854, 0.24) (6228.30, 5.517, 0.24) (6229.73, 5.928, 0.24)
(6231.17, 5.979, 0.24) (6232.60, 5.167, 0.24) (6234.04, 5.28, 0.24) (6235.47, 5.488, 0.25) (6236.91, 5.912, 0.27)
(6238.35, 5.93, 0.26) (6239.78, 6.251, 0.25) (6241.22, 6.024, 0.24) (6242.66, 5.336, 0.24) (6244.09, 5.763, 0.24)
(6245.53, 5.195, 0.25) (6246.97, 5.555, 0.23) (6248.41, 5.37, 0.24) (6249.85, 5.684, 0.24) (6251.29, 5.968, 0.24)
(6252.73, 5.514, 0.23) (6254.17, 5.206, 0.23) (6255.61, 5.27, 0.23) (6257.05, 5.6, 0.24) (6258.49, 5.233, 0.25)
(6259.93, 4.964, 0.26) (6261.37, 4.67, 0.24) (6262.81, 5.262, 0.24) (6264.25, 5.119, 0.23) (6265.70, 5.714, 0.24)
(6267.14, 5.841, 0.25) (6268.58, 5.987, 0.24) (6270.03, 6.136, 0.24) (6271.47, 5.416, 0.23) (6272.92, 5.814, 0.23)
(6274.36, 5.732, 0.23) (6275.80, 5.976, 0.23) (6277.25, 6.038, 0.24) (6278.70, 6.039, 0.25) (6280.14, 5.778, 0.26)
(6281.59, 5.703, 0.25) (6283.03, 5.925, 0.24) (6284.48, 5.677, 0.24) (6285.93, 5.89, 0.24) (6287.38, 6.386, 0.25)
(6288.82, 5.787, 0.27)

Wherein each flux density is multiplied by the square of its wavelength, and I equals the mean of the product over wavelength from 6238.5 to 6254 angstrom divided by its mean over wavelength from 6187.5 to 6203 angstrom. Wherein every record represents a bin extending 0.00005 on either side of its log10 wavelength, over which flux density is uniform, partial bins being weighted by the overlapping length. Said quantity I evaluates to 0.98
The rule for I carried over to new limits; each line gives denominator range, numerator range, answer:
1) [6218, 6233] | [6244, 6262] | 0.96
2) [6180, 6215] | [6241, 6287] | 0.97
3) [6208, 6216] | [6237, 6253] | 0.97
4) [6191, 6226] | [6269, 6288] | 1.03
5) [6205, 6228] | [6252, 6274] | 0.95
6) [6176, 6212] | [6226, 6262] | 0.95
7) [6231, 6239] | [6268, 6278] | 1.06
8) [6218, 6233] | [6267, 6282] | 1.05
